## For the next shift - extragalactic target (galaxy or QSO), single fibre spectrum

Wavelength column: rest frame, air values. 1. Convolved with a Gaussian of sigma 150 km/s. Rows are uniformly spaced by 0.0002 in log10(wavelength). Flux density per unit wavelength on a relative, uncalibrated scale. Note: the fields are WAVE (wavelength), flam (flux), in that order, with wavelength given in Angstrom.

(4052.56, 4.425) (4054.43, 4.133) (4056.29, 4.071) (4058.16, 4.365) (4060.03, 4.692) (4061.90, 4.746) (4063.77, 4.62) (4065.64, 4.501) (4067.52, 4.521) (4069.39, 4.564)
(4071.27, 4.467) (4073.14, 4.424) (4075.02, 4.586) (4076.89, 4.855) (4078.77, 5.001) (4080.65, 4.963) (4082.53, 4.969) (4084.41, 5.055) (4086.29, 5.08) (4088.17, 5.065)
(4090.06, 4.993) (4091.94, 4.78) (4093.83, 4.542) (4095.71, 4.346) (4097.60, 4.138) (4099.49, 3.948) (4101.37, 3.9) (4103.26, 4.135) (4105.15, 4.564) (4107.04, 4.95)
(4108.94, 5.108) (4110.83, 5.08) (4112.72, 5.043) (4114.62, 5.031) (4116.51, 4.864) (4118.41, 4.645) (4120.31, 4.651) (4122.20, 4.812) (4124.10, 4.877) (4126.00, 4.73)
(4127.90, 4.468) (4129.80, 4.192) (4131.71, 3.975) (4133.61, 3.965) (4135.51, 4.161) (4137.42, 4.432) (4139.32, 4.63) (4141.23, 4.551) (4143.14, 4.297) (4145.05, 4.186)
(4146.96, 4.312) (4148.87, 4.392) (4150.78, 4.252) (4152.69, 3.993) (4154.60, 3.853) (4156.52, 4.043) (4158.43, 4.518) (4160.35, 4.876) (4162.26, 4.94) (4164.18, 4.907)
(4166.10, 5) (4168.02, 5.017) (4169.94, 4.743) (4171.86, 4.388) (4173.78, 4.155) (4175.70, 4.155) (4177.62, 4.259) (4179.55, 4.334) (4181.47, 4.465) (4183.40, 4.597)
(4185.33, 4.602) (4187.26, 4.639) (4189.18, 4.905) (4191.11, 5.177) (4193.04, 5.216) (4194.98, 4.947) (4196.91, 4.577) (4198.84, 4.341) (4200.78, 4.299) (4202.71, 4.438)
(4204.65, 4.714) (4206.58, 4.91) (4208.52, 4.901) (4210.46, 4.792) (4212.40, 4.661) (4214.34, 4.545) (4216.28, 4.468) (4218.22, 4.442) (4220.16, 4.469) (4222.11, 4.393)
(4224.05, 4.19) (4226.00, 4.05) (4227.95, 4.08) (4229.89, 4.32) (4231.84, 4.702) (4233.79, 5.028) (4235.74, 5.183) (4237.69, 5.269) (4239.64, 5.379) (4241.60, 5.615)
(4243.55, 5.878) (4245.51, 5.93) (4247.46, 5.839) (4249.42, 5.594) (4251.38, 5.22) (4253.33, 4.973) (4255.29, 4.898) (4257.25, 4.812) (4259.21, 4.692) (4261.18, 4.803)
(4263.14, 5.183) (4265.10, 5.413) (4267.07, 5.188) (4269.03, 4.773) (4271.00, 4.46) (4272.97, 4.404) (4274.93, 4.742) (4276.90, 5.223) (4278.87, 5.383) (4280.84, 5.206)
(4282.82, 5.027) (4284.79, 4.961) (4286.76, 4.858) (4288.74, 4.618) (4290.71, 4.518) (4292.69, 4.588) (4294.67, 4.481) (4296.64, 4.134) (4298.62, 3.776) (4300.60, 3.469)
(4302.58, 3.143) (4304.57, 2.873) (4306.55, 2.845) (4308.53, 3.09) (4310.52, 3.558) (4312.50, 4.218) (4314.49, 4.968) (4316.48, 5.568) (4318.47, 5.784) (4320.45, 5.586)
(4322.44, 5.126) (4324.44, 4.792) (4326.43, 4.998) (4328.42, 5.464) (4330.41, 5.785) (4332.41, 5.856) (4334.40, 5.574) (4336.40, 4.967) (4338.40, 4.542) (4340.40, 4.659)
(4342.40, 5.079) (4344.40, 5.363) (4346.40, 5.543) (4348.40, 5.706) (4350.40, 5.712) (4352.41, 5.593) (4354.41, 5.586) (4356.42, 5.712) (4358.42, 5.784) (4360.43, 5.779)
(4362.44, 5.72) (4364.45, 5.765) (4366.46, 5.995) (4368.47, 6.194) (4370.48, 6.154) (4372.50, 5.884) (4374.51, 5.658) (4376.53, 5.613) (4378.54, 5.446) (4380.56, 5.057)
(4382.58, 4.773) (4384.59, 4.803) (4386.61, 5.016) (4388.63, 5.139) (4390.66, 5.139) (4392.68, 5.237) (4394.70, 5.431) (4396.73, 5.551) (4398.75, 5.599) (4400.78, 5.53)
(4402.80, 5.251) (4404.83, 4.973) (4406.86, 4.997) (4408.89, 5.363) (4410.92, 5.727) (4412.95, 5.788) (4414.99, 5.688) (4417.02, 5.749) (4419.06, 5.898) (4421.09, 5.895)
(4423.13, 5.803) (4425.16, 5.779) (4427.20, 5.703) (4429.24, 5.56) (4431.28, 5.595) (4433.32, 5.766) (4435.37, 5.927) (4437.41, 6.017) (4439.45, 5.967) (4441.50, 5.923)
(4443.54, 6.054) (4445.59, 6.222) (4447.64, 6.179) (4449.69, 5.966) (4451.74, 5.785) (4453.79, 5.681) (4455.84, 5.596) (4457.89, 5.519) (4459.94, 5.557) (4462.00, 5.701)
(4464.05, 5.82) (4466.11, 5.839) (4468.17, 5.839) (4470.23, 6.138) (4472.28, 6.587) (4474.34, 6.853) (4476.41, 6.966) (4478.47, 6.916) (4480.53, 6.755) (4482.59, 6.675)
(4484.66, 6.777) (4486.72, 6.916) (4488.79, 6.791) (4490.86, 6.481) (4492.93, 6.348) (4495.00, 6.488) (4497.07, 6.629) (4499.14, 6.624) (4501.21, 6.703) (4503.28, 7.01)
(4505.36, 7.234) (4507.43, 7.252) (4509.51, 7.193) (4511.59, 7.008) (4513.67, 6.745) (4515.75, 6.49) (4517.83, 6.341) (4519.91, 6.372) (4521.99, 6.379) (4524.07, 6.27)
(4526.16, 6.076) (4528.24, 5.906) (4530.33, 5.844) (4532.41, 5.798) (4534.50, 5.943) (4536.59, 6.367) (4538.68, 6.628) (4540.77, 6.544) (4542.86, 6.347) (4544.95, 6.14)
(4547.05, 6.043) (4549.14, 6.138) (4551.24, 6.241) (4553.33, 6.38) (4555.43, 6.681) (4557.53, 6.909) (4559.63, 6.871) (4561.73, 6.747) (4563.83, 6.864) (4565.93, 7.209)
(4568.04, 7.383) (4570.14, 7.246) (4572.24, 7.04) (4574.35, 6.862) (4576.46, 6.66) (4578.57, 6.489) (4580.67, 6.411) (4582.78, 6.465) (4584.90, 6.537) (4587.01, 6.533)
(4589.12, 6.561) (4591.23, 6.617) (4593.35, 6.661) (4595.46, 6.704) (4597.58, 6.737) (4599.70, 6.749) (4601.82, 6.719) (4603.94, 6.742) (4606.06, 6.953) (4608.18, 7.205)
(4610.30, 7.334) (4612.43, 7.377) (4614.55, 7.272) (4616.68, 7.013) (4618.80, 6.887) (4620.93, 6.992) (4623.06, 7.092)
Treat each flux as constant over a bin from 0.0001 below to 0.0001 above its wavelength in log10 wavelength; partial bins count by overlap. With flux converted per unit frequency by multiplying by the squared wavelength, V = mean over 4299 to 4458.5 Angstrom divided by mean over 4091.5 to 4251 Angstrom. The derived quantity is 1.3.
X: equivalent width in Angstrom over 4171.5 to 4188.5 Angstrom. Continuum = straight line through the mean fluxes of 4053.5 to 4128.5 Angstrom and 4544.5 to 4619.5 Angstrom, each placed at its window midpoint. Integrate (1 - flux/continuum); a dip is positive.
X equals 2.1 Angstrom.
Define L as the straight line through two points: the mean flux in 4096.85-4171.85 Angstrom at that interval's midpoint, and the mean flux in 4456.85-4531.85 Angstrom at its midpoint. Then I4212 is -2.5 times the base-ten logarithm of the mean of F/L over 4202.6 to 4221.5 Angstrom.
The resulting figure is 0.07 mag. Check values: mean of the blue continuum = 4.52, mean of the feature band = 4.64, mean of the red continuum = 6.47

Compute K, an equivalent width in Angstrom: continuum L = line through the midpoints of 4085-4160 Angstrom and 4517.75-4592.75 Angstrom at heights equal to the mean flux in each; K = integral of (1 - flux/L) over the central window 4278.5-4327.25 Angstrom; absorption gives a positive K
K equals 8.1 Angstrom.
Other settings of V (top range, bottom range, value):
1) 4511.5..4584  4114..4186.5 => 1.74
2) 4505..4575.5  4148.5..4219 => 1.69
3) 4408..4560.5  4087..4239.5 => 1.59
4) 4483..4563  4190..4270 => 1.52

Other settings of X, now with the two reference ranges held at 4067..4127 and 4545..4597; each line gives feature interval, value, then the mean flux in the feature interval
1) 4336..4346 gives 1.3 Angstrom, 4.95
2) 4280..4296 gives 2.1 Angstrom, 4.76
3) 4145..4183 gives 4.1 Angstrom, 4.45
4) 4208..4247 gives 3.2 Angstrom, 4.83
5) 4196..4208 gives 1.4 Angstrom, 4.56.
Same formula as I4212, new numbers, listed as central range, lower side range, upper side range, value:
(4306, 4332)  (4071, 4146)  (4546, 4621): 0.161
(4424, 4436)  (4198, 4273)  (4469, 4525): 0.093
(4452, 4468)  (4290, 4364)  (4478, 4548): 0.068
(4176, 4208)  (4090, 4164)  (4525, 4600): 0.035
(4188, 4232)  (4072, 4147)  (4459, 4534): 0.113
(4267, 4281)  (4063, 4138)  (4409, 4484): 0.088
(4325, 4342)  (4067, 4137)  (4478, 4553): 0.093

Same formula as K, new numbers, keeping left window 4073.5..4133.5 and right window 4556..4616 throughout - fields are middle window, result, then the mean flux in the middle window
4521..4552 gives 2.1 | 6.18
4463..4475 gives 0.3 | 6.16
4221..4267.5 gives 2.5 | 5.02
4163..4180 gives 1.4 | 4.56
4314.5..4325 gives 0.5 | 5.36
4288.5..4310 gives 7.0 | 3.74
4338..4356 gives 1.3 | 5.35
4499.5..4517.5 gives -1.2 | 6.92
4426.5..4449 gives 1.0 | 5.9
